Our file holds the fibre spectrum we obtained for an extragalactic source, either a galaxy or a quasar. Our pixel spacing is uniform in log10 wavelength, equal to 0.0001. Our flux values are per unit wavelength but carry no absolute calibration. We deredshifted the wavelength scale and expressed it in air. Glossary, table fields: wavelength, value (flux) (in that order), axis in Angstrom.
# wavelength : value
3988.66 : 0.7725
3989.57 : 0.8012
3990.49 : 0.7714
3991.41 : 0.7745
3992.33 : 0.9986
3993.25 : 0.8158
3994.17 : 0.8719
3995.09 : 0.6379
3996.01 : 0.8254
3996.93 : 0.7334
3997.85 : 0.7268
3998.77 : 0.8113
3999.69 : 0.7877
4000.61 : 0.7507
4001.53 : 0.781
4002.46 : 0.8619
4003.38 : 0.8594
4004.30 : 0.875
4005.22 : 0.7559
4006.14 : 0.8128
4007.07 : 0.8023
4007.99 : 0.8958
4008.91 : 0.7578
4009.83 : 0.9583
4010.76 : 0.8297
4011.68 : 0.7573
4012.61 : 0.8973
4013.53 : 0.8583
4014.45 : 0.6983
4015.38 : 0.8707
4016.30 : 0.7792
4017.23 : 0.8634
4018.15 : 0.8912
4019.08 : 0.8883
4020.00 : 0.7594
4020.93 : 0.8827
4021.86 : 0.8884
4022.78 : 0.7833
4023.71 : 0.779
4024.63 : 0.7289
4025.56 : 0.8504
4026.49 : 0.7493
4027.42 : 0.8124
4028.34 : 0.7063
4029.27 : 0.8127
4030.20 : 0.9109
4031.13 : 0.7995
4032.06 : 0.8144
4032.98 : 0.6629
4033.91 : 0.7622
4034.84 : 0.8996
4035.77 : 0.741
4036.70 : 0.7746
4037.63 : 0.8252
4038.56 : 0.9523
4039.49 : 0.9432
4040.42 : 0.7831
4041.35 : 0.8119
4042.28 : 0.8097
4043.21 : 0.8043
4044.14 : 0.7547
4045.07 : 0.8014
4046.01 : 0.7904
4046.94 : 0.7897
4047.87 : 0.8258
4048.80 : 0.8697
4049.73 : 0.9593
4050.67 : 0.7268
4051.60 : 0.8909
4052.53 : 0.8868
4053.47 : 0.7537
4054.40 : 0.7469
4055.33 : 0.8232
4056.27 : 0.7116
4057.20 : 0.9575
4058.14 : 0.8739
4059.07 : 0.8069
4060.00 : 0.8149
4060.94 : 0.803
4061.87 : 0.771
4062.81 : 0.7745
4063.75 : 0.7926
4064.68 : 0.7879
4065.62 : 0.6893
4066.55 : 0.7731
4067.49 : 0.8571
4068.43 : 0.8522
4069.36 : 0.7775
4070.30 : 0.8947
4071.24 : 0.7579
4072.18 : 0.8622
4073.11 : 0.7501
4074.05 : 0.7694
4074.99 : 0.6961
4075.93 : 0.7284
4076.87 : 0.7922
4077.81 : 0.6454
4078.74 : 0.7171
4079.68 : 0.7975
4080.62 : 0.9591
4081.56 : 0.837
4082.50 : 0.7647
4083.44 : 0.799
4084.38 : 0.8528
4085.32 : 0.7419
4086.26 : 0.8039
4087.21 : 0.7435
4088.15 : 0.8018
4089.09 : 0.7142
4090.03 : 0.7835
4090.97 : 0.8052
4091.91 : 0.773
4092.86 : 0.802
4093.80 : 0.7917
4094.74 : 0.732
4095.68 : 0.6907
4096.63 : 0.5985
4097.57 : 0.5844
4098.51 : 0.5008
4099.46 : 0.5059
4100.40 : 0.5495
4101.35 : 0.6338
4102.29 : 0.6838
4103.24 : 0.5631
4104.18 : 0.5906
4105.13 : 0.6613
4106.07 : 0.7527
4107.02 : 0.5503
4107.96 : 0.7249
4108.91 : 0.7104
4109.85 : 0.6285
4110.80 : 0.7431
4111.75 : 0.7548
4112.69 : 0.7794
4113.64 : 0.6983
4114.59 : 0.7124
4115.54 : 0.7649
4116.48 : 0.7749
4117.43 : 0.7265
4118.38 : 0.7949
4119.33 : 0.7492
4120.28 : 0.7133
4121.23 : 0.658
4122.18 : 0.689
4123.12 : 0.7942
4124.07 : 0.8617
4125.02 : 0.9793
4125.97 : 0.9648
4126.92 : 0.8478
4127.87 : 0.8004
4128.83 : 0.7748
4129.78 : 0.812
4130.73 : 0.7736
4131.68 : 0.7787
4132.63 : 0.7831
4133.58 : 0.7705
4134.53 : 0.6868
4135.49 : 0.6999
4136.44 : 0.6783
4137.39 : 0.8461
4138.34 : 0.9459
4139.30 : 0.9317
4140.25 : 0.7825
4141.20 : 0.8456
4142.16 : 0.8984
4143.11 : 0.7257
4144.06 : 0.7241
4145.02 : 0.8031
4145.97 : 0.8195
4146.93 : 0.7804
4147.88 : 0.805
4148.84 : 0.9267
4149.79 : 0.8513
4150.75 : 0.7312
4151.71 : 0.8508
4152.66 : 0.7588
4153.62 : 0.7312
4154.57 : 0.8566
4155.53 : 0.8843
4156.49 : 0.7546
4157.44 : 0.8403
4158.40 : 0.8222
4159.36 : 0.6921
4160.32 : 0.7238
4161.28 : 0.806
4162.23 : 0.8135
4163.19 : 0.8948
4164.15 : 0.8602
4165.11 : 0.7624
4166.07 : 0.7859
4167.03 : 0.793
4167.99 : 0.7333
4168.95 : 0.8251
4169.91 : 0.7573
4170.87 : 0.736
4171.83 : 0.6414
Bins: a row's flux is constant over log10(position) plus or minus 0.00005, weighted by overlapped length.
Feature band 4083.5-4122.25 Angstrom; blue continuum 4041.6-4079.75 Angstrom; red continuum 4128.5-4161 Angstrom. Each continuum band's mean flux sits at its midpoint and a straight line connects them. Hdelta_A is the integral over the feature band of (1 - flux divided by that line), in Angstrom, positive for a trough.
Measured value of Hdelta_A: 4.5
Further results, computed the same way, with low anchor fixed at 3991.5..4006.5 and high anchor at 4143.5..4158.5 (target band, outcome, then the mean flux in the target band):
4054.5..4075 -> 0.1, 0.801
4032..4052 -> -0.3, 0.818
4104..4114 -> 1.4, 0.693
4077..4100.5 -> 2.1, 0.736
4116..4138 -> 0.7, 0.782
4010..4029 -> -0.2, 0.816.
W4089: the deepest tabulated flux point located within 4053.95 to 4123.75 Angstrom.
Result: 0.5008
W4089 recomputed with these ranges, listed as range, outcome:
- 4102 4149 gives 0.5503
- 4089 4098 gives 0.5844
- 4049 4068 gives 0.6893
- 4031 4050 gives 0.6629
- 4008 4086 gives 0.6454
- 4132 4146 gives 0.6783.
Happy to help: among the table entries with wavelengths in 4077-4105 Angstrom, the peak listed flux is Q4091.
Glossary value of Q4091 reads 0.9591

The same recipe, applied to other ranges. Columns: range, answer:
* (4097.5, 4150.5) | 0.9793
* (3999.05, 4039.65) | 0.9583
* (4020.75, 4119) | 0.9593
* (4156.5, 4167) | 0.8948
